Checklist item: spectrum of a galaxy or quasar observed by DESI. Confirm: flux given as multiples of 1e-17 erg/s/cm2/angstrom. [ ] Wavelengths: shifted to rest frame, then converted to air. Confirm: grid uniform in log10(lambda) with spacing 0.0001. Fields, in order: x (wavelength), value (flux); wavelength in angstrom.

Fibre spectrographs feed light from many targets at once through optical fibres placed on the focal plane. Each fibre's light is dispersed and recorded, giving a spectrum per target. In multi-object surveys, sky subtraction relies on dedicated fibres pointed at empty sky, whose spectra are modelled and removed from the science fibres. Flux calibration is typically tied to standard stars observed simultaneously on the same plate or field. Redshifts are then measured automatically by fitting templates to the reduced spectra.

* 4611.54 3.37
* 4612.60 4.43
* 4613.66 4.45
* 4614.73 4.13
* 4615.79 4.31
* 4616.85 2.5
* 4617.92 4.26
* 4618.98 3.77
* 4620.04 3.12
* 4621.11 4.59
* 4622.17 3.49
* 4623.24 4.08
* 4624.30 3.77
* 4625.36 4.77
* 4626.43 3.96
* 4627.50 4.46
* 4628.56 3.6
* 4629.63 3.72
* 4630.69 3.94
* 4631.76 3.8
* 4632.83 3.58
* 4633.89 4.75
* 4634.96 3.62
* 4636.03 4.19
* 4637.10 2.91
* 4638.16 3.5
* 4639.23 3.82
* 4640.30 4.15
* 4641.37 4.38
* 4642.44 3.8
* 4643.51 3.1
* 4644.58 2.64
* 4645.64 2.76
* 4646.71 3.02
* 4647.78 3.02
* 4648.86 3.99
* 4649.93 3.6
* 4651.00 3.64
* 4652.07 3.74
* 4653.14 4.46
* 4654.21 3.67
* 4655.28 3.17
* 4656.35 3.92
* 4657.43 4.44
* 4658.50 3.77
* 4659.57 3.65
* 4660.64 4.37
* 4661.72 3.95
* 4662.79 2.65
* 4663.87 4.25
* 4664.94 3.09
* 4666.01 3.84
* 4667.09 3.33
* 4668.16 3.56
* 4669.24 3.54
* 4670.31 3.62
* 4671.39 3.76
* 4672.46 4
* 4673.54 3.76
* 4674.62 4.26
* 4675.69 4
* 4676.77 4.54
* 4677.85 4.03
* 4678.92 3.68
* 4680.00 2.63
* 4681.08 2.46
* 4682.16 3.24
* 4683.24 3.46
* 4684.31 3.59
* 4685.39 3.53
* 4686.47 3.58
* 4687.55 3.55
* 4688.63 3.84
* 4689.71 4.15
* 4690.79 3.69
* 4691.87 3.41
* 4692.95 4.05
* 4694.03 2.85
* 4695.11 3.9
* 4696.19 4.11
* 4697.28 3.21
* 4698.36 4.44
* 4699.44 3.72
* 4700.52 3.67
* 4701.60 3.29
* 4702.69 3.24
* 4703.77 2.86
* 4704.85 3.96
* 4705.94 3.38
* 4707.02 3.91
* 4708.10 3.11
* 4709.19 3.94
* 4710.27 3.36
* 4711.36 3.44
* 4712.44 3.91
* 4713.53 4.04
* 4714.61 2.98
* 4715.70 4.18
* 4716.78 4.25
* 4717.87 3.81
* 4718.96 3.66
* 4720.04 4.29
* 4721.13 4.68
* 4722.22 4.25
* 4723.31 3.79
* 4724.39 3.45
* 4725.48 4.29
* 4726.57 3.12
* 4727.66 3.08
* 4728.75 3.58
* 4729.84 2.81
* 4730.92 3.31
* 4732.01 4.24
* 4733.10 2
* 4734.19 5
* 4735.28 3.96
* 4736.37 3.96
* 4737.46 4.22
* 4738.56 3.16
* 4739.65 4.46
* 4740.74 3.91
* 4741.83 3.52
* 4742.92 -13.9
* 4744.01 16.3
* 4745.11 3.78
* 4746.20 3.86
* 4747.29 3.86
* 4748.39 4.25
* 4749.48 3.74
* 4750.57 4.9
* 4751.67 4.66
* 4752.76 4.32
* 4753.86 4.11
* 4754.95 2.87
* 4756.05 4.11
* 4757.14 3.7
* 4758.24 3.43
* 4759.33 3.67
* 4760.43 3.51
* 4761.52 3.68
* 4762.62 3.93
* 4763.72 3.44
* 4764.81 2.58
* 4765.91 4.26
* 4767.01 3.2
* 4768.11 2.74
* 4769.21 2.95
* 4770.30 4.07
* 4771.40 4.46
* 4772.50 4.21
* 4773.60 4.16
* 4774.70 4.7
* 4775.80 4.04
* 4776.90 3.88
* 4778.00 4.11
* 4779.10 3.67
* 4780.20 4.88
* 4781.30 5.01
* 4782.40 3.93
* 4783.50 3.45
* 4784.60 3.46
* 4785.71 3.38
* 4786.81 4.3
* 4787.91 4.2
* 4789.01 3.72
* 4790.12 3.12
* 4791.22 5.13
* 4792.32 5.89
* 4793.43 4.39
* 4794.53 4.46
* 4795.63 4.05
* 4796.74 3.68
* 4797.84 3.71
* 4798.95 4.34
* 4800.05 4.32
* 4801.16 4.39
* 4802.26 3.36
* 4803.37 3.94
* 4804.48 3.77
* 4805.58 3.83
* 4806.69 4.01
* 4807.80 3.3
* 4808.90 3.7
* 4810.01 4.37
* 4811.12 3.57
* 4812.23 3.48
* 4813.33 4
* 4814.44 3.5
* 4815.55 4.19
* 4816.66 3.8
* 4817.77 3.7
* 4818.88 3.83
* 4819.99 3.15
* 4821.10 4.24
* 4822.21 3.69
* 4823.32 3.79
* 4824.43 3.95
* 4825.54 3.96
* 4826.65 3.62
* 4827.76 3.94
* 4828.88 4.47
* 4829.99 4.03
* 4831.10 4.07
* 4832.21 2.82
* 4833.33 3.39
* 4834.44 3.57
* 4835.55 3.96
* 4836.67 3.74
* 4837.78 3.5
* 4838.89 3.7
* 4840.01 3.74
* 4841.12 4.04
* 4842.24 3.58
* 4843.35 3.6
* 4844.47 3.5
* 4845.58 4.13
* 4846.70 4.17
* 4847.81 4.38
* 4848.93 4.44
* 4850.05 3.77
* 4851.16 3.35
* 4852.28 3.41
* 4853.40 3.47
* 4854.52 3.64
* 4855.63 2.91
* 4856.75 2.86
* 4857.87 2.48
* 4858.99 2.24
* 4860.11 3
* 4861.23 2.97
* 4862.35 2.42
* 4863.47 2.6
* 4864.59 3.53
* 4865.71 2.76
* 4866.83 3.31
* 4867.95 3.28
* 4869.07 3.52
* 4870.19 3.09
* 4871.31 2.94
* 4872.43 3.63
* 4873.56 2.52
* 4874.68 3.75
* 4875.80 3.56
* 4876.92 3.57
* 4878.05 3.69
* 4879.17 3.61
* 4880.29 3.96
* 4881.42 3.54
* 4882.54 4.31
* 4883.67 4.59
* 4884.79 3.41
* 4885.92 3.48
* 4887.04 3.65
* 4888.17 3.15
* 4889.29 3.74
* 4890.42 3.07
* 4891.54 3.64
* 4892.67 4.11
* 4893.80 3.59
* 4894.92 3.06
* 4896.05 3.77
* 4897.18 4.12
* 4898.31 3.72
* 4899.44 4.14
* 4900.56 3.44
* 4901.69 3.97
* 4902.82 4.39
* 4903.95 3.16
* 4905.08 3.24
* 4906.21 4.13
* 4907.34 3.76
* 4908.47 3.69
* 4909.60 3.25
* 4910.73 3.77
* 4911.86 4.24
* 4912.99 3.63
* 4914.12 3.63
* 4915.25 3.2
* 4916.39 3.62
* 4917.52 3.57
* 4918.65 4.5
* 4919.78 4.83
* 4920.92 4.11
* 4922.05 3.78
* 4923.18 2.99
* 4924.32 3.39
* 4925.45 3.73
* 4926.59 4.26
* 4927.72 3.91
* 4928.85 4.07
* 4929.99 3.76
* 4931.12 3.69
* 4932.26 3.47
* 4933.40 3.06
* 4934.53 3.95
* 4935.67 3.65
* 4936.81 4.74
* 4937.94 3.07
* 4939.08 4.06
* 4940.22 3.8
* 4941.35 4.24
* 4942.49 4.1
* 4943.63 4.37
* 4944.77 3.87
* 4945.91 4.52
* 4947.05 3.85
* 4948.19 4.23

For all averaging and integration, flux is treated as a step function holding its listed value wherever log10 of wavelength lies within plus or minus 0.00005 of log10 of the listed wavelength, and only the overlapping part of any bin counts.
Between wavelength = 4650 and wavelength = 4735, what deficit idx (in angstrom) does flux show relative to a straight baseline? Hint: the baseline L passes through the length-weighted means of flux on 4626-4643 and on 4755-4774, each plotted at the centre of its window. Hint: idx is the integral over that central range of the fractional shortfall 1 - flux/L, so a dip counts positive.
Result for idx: 2.03 angstrom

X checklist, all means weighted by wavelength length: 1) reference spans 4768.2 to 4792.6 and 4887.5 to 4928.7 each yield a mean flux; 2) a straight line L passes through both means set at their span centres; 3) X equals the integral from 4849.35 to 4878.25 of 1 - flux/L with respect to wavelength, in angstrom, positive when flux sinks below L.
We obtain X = 5.17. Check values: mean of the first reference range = 4.08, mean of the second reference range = 3.73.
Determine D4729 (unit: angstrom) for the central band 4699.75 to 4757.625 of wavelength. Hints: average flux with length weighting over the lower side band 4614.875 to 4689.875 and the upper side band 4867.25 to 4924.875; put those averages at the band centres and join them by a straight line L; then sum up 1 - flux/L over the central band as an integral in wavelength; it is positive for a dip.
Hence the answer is 0.32 angstrom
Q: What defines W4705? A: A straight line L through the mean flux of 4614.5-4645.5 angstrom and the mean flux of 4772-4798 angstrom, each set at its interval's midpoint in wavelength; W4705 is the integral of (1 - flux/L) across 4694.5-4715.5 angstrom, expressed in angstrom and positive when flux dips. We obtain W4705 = 1.9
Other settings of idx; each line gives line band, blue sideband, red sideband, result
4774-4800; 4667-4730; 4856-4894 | -4.87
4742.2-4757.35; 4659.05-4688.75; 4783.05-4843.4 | 0.63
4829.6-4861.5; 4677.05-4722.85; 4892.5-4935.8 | 1.58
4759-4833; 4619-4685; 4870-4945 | -3.55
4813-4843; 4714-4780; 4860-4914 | -1.30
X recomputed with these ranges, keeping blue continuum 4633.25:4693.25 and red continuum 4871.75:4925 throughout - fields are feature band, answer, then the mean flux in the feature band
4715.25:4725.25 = -1.0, 4.05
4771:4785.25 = -1.8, 4.14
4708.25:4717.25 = -0.2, 3.73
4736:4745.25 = 1.1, 3.23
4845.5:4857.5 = 0.1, 3.65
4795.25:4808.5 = -0.7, 3.89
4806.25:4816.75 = -0.3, 3.79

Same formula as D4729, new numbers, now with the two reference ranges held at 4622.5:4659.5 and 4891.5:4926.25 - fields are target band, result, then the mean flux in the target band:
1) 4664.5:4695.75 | 1.10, 3.62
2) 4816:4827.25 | -0.08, 3.78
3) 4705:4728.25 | -0.05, 3.76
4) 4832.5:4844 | 0.28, 3.66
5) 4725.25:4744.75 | 1.94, 3.38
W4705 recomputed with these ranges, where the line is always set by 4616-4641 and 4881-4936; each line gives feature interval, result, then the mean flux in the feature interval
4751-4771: 0.8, 3.64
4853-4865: 2.7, 2.9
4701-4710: 0.8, 3.46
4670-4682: 0.4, 3.69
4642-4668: 1.8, 3.58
